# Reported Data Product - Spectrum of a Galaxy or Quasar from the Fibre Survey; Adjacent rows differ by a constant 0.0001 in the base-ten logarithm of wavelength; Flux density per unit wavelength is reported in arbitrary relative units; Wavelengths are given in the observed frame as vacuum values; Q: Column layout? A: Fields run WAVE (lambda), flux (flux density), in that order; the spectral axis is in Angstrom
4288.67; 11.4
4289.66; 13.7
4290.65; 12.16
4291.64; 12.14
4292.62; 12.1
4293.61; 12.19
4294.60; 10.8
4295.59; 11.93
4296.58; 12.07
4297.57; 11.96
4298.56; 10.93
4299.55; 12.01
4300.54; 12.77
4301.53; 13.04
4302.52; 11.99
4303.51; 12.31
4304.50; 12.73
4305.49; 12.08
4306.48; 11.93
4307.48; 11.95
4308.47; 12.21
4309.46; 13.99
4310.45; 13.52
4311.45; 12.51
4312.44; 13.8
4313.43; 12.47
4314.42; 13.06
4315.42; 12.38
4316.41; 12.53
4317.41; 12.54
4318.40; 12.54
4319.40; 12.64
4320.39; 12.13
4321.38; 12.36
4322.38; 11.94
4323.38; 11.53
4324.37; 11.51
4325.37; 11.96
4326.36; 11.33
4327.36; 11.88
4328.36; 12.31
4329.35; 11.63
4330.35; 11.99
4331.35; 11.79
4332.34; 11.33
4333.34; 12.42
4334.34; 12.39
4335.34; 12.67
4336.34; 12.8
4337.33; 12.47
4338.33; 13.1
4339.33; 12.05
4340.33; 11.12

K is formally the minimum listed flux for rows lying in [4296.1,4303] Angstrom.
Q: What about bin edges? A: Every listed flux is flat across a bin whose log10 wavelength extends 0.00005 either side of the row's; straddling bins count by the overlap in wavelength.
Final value 10.93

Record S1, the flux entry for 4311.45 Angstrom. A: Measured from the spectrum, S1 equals 12.51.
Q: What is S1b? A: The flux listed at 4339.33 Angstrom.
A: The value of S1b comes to 12.05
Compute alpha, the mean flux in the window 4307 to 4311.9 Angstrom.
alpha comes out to 12.8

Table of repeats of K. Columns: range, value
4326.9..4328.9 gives 11.88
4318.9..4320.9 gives 12.13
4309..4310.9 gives 13.52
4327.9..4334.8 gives 11.33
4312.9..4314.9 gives 12.47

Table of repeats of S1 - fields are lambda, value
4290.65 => 12.16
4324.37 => 11.51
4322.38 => 11.94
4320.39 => 12.13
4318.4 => 12.54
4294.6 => 10.8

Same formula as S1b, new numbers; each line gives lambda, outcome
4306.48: 11.93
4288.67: 11.4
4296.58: 12.07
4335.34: 12.67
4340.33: 11.12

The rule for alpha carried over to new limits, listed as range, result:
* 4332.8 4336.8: 12.5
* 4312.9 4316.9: 12.6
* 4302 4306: 12.3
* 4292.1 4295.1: 11.7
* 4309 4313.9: 13.3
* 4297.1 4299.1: 11.4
